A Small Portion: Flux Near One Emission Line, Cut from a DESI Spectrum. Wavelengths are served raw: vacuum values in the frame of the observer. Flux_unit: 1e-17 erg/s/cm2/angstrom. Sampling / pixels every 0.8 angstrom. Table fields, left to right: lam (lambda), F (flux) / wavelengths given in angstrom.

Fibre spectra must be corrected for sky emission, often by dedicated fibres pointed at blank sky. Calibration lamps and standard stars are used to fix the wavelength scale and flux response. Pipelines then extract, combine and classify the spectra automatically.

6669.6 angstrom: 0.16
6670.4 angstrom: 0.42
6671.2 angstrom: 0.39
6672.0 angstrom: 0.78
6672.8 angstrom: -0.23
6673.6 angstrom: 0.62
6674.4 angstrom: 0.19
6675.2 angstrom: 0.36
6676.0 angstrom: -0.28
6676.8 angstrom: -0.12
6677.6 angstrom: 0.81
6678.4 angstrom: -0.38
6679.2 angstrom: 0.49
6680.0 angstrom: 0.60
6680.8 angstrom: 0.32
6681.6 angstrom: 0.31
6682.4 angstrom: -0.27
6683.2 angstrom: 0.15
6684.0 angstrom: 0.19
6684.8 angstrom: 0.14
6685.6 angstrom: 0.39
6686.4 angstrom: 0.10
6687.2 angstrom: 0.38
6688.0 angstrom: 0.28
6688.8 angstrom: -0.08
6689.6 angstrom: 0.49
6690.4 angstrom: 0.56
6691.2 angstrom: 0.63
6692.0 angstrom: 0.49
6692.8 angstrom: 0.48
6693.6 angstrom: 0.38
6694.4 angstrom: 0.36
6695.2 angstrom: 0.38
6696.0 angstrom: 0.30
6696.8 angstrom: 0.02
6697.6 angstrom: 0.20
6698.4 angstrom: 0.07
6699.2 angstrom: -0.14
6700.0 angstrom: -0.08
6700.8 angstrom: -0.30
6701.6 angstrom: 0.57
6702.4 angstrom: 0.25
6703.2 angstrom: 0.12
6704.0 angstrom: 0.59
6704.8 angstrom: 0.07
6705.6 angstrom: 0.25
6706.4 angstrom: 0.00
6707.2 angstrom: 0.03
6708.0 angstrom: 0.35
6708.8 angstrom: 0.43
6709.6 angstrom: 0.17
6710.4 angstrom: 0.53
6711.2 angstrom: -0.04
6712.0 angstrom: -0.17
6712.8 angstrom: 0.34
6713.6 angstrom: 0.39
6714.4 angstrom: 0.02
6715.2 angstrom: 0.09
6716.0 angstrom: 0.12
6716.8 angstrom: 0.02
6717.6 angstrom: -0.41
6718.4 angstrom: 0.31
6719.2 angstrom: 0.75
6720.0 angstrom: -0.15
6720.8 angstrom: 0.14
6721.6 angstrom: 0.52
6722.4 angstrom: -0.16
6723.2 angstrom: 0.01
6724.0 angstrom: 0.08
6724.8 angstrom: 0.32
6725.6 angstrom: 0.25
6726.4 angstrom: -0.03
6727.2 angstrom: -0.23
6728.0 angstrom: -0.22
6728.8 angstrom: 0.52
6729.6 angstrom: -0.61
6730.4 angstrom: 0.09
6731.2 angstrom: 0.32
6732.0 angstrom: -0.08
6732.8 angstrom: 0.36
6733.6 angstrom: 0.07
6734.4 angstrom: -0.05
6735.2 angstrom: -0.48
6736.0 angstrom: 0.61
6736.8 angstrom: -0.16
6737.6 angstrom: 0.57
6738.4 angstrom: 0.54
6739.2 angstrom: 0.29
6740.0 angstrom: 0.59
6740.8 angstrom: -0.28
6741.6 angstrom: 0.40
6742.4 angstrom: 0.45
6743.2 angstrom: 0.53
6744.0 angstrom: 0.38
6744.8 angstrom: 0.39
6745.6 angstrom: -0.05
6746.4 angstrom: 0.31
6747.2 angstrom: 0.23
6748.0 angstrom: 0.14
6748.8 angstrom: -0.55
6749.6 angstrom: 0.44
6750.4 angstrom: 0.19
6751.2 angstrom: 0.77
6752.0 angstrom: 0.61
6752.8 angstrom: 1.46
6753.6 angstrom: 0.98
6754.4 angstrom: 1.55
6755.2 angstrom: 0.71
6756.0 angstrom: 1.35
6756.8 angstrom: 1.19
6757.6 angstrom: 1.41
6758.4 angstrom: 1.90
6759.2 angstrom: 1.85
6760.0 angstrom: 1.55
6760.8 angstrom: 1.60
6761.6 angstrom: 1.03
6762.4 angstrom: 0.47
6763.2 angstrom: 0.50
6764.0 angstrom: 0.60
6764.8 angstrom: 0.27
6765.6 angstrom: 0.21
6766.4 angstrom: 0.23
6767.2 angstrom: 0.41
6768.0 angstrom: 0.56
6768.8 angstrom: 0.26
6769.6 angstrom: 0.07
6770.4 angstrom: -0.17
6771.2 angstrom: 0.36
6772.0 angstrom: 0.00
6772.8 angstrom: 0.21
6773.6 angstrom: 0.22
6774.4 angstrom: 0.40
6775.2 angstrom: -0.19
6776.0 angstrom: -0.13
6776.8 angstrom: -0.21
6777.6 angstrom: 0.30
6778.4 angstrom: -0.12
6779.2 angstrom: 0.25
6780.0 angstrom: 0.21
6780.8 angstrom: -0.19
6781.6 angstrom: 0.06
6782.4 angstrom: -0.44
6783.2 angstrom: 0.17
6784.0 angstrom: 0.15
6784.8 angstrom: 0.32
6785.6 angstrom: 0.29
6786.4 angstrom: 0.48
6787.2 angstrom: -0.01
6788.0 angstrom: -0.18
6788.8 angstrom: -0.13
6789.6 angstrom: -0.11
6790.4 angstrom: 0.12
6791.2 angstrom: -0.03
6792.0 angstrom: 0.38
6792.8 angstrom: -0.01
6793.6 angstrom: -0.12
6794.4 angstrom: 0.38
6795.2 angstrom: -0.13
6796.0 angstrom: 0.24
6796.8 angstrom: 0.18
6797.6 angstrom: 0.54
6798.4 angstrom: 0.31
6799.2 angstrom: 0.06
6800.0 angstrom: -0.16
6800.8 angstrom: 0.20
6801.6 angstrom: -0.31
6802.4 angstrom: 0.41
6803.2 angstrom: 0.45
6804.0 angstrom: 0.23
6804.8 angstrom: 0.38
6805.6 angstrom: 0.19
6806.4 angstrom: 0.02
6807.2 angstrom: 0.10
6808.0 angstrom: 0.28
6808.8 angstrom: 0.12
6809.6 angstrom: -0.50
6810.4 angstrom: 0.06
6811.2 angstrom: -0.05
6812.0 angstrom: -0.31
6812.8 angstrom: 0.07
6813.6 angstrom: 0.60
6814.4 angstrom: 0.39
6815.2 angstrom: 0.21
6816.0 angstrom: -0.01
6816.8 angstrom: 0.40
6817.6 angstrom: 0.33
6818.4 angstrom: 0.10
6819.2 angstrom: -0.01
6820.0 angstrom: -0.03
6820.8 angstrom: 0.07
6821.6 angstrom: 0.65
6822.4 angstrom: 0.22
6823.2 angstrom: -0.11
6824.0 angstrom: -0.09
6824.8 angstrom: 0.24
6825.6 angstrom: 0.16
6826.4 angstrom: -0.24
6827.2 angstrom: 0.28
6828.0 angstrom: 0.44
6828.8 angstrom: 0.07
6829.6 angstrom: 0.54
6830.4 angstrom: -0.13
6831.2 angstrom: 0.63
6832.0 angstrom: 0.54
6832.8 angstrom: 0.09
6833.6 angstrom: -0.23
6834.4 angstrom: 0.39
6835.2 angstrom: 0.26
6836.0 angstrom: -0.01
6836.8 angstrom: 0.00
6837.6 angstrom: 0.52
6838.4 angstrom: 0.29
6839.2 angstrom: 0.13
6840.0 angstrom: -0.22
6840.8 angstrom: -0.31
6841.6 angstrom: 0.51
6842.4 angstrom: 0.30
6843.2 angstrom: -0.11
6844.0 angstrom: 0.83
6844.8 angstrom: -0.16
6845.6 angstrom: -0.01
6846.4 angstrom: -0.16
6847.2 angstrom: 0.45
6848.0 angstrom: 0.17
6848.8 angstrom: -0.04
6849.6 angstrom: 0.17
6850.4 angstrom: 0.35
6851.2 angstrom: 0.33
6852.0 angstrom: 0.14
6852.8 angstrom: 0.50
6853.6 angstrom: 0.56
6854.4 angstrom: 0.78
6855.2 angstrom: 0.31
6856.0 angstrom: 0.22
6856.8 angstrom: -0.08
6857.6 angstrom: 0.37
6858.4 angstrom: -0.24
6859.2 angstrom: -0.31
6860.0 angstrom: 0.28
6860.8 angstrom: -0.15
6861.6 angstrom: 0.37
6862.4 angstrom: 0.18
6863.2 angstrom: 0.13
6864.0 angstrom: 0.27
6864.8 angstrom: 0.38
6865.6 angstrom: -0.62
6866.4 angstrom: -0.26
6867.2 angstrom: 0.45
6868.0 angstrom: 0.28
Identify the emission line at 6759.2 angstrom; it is [O II] 3727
